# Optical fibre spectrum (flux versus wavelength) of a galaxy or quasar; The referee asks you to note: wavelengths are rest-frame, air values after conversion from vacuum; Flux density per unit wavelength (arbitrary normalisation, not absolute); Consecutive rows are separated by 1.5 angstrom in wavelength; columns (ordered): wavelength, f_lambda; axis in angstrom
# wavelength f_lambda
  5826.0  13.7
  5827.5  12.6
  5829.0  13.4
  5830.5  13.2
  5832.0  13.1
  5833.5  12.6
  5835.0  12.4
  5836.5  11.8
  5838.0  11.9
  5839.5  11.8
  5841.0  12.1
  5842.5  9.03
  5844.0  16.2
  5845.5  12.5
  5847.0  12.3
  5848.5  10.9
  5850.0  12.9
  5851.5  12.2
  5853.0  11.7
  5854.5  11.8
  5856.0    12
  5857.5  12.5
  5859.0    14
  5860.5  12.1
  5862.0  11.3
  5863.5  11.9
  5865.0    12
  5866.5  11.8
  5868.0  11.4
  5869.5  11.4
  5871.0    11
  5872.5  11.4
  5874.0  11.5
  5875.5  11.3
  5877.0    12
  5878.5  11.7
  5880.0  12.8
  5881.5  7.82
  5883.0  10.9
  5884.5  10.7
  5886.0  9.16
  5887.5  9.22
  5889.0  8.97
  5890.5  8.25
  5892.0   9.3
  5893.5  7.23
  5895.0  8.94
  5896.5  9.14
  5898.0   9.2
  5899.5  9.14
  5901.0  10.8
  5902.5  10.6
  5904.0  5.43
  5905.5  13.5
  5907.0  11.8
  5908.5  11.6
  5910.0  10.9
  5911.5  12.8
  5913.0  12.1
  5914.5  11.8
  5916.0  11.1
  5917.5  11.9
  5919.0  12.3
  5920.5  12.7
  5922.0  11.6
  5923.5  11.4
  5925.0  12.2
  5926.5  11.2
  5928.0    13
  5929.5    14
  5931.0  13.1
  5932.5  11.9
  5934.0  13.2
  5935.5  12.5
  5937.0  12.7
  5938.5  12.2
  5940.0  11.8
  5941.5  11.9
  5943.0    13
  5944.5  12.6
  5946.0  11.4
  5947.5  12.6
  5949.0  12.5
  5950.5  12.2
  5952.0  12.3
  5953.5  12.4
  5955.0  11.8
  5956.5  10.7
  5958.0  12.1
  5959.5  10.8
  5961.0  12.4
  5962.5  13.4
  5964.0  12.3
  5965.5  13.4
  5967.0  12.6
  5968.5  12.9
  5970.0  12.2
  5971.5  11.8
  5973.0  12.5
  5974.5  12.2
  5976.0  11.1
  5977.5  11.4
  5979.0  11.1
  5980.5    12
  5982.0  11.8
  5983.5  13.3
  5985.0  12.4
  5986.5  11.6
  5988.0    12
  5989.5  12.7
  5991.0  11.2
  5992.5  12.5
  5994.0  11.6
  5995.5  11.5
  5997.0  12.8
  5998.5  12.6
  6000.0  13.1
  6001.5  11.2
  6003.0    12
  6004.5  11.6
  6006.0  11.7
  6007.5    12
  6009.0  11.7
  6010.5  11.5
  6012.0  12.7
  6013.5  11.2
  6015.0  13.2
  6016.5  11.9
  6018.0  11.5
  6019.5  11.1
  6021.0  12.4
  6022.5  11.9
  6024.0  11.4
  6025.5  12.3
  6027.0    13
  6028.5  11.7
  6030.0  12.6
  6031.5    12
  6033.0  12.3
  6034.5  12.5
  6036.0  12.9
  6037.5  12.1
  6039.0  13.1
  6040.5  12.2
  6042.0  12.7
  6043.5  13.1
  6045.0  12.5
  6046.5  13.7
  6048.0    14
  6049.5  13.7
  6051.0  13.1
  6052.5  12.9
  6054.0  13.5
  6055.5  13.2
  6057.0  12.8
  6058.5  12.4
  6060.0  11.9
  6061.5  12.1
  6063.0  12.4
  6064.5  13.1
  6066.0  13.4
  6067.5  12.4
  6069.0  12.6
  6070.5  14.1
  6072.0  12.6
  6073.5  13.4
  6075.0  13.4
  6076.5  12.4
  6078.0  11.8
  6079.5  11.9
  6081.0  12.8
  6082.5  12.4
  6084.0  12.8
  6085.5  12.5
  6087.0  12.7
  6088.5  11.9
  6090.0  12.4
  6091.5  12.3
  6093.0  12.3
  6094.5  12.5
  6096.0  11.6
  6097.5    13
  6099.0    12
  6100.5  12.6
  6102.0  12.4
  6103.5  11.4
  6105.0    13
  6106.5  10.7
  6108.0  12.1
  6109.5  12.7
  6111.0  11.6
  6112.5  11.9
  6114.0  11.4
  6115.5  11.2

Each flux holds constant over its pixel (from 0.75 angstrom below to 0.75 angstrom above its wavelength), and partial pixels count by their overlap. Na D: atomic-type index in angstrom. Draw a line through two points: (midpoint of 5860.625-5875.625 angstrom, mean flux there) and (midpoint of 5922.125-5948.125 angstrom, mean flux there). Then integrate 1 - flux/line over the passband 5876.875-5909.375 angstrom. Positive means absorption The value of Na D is 5.39 angstrom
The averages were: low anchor 11.5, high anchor 12.4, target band 9.88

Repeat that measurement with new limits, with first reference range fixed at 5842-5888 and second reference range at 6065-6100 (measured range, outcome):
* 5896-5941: 0.98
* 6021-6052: -0.65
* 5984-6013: 0.43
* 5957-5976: -0.38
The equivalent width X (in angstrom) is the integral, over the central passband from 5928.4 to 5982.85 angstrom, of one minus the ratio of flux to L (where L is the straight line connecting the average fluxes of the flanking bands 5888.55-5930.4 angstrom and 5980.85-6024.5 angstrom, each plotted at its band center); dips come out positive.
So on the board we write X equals -4.0 angstrom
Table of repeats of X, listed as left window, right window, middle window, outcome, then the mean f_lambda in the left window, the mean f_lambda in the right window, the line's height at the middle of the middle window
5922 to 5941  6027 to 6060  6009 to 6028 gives 1.1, 12.4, 12.8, 12.7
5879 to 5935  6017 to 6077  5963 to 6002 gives -1.1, 10.9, 12.7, 11.8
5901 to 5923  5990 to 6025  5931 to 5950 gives -1.3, 11.4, 11.9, 11.6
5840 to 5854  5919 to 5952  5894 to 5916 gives 3.2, 12.2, 12.4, 12.3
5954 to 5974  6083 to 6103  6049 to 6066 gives -0.7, 12.2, 12.4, 12.3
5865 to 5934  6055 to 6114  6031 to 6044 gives -0.5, 11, 12.4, 12.1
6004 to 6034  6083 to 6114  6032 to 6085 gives -3.1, 12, 12.2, 12.1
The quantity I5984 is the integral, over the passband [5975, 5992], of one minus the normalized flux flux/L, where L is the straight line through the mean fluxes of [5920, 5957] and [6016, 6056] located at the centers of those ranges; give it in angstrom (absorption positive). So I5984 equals 0.7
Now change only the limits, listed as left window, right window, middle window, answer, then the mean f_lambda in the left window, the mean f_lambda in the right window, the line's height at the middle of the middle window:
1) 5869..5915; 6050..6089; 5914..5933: -2.4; 10.4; 12.7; 10.8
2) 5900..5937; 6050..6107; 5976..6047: 0.6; 11.8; 12.6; 12.2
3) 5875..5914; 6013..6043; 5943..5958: -1.4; 10.2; 12.2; 11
